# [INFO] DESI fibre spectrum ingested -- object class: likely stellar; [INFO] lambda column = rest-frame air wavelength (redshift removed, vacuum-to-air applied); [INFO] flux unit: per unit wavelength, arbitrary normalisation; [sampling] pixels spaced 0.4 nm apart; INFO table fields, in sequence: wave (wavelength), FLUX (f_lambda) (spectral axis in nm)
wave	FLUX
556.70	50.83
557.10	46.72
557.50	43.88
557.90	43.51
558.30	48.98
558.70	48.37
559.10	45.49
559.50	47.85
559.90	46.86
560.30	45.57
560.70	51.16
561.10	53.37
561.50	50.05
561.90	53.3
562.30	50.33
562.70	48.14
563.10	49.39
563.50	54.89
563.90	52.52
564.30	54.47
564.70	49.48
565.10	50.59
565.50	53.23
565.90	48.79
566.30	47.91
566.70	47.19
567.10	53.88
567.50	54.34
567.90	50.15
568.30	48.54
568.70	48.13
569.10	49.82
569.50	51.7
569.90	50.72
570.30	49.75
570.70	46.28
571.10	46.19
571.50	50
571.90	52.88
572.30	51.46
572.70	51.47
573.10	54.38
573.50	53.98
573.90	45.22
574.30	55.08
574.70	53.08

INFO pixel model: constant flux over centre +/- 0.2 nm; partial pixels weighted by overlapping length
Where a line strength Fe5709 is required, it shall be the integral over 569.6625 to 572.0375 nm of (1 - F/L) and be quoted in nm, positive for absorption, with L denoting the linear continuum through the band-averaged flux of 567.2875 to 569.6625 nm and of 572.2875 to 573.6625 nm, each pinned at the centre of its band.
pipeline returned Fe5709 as 0.12 nm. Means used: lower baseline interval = 50.4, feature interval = 49.2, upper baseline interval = 53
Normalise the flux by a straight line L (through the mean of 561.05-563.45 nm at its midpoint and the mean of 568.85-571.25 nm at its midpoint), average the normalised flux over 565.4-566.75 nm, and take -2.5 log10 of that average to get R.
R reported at 0.02 mag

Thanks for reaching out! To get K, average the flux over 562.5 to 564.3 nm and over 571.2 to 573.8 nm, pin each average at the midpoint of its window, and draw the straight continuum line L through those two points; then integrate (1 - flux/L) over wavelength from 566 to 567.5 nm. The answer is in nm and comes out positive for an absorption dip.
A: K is 0.04 nm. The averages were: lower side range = 51.6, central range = 50.2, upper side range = 51.8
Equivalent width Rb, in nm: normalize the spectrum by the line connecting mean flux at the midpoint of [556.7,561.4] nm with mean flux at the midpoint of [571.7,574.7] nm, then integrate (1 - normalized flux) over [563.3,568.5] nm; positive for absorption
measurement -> -0.15 nm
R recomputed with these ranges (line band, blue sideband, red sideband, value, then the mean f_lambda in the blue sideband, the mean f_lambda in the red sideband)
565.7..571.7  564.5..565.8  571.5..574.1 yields 0.03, 50.9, 51.4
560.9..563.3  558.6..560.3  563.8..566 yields -0.04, 46.9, 51.6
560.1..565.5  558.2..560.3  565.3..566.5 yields -0.05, 47.3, 50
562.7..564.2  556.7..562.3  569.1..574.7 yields -0.06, 48.3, 50.8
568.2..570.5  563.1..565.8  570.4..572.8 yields 0.01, 52.2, 49.6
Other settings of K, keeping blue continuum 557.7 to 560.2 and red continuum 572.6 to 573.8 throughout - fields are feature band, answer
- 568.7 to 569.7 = 0.016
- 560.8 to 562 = -0.107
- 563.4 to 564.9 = -0.115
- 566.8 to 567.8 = -0.054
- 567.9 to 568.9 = 0.040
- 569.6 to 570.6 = 0.029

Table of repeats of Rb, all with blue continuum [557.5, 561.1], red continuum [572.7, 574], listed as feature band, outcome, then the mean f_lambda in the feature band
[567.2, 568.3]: -0.04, 51.7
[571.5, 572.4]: -0.01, 51.8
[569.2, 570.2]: -0.01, 50.9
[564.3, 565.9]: -0.07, 51.2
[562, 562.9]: -0.03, 49.7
